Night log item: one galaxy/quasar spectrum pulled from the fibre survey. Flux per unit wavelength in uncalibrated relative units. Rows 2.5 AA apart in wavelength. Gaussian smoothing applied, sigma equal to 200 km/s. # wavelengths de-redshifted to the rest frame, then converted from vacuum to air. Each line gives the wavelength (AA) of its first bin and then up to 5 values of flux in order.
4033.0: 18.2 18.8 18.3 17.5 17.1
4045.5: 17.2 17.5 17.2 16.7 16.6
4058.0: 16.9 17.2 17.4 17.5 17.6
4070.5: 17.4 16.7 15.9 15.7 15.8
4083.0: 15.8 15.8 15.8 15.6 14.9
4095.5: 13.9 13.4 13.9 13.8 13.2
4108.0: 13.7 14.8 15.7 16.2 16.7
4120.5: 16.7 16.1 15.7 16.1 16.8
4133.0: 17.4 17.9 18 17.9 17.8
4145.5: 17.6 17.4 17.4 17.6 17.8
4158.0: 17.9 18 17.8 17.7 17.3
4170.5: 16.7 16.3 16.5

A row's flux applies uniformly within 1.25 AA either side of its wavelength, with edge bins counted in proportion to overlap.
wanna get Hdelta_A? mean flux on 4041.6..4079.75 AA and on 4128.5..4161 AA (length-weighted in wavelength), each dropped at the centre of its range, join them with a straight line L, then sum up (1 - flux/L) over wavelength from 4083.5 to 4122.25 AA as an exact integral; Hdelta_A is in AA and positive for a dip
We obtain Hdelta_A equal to 5.2 AA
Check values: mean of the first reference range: 17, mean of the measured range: 15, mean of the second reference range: 17.6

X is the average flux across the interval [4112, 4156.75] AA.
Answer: 17.1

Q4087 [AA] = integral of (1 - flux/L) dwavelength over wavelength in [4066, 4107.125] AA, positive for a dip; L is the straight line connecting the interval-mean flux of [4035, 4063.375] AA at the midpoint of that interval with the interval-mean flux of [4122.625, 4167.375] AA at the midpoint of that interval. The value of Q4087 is 4.8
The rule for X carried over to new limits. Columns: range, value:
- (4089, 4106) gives 14.2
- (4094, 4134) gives 15.2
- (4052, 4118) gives 15.7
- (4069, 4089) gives 16.1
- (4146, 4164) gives 17.7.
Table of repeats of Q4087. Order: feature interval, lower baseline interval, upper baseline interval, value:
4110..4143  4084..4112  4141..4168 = -1.2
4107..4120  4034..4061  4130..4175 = 1.4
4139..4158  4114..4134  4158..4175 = -0.8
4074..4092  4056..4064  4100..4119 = 0.3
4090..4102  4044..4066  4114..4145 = 2.0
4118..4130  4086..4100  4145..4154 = 0.0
